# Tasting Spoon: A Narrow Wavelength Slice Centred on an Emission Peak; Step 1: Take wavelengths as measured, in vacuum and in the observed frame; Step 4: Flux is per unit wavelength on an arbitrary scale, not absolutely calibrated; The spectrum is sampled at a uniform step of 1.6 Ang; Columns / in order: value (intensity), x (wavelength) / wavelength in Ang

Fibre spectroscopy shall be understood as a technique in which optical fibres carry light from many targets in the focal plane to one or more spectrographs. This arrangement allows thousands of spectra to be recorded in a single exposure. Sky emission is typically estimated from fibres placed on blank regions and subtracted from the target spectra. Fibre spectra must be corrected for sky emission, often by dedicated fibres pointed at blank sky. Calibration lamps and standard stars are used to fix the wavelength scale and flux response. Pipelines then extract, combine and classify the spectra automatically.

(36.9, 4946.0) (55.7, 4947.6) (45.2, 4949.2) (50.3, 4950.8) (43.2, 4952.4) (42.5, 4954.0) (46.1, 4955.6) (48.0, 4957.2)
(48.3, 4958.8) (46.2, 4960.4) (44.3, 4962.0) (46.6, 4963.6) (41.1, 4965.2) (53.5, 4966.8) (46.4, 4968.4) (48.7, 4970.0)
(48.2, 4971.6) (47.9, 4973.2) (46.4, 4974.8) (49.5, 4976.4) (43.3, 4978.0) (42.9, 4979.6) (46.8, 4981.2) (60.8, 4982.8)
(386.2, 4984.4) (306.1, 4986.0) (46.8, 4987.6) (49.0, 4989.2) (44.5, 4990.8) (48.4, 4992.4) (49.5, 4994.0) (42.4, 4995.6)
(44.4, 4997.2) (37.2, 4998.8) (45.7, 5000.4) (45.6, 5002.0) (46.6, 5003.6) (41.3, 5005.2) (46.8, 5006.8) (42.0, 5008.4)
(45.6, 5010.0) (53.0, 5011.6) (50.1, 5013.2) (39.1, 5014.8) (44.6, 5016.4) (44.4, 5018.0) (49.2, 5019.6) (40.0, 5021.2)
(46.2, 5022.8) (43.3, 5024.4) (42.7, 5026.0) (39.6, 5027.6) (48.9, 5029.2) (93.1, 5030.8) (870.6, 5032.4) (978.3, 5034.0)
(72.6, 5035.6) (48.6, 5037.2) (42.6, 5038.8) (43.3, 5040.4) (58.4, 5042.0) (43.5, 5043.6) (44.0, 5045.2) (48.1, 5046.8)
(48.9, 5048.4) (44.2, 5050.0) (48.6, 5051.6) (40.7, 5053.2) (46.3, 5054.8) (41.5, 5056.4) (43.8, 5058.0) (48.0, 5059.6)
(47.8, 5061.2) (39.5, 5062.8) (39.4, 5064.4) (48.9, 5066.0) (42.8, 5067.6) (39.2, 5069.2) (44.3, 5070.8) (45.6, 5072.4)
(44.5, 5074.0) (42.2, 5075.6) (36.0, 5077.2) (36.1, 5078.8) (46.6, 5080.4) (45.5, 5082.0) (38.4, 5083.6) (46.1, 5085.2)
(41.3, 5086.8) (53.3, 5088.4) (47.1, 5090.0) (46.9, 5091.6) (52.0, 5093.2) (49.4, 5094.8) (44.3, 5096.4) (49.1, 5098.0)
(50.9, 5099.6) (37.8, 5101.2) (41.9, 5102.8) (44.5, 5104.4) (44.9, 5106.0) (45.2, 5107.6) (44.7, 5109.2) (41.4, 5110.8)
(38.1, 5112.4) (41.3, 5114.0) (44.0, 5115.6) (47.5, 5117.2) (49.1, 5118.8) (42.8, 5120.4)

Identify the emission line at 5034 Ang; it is [O III] 5007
